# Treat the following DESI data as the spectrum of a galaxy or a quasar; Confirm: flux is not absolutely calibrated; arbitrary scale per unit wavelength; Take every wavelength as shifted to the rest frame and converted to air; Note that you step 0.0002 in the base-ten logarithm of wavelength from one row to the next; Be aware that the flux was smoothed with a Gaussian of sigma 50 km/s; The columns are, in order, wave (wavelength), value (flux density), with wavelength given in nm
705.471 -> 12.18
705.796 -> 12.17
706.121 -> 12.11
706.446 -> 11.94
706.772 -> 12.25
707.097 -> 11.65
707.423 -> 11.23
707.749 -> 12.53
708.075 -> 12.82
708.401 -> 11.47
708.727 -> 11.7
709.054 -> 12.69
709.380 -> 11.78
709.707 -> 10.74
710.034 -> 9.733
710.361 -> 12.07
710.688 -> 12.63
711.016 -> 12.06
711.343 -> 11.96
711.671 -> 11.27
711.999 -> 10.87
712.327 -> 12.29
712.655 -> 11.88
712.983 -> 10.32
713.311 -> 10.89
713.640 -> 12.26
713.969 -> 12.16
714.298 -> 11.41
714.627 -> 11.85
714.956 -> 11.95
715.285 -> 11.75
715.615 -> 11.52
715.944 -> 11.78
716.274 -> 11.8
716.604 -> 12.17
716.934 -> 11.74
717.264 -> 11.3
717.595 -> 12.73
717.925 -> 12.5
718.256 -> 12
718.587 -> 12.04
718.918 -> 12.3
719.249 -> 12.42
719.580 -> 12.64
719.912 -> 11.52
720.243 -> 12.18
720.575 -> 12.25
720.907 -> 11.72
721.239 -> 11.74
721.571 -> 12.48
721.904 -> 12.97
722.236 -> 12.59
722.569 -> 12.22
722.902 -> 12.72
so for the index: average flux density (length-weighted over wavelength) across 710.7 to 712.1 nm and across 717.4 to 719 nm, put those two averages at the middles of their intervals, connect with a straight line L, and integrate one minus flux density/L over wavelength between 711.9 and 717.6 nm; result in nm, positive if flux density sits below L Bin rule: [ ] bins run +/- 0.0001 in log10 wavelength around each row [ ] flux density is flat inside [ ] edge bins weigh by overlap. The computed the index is 0.14 nm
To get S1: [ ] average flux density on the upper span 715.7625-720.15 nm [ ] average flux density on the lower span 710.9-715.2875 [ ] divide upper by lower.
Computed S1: 1.0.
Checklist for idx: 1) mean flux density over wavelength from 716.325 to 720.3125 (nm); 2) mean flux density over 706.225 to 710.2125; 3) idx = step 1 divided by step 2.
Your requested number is 1.03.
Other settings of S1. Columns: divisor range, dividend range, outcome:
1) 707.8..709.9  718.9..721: 1.02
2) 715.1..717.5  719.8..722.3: 1.04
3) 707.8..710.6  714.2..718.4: 1.02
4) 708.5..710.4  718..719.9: 1.07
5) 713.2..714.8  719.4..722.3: 1.04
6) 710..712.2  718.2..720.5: 1.05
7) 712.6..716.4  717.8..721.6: 1.04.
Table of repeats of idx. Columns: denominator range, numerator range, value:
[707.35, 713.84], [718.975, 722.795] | 1.05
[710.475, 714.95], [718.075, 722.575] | 1.04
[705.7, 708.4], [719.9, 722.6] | 1.01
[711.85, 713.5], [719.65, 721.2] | 1.06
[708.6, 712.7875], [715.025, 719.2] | 1.03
